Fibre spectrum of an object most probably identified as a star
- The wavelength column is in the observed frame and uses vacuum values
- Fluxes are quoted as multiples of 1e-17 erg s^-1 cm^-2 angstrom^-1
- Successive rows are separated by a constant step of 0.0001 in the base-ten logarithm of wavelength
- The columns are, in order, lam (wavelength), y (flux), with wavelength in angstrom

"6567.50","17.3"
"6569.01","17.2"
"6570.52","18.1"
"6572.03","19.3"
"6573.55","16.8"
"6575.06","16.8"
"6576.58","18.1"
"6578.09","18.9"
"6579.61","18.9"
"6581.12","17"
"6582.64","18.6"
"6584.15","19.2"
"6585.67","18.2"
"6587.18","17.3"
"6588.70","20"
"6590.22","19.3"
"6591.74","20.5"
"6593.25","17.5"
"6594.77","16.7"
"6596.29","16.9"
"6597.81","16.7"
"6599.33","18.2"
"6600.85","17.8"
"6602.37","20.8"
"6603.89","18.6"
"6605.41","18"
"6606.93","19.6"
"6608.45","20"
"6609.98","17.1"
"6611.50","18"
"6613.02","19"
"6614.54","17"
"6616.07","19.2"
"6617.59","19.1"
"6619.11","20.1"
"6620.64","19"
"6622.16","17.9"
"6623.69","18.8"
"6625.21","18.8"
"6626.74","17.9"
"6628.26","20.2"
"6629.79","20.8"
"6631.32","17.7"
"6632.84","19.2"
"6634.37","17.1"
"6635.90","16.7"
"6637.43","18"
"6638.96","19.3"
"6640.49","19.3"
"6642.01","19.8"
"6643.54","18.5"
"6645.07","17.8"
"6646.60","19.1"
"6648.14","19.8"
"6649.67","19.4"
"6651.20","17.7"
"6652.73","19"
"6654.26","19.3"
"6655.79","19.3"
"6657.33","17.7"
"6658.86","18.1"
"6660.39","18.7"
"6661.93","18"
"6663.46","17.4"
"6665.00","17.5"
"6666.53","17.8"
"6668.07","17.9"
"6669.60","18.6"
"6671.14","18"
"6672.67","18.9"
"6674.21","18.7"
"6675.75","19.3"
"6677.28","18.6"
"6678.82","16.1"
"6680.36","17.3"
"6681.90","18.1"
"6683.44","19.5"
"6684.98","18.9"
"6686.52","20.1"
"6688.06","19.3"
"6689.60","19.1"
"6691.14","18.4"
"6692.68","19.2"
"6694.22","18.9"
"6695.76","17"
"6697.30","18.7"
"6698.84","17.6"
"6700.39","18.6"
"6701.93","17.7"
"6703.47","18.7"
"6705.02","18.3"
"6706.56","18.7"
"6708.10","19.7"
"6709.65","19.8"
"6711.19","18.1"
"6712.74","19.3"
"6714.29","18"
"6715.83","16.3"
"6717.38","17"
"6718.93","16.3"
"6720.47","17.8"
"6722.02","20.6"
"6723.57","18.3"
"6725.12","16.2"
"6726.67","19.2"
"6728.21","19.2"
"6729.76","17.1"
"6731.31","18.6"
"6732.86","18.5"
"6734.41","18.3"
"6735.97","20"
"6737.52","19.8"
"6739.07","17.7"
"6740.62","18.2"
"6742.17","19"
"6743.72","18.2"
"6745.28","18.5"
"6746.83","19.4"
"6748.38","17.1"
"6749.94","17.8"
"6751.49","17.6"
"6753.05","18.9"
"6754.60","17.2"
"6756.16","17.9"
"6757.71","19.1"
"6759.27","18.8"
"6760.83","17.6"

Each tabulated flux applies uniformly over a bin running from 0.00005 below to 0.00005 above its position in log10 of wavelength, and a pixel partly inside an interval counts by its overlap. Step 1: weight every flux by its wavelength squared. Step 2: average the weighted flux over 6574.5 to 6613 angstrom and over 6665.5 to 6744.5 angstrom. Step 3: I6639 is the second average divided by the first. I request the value 1.04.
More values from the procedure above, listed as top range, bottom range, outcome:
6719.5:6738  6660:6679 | 1.04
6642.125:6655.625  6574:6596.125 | 1.05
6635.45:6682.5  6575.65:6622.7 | 1.01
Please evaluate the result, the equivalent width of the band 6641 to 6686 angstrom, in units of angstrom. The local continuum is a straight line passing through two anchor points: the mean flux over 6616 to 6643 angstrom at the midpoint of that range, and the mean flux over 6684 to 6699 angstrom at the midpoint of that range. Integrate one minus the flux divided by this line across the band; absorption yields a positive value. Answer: 0.83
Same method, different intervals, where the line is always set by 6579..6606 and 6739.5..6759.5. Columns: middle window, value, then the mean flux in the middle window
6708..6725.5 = 0.2 angstrom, 18.1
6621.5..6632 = -0.3 angstrom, 18.9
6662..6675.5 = 0.1 angstrom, 18.1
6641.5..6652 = -0.3 angstrom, 18.8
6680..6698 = -0.4 angstrom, 18.7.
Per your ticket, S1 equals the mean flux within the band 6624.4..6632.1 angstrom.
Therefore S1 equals 19.1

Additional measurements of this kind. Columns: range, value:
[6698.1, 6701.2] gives 18.1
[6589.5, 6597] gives 18.2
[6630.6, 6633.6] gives 18.5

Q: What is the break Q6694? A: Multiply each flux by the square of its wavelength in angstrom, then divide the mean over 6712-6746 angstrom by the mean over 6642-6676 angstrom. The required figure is 1.0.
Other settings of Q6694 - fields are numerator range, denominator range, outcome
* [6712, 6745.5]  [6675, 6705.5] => 1.00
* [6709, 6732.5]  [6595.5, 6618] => 1.02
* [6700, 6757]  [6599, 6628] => 1.01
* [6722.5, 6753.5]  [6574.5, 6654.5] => 1.03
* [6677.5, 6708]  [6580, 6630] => 1.02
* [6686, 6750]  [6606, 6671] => 1.02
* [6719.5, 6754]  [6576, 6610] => 1.04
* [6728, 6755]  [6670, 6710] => 1.01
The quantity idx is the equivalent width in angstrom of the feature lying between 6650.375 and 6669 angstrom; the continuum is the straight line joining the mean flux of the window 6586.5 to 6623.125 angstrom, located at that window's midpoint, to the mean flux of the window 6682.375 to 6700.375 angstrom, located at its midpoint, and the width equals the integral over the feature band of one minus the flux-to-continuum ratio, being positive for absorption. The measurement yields 0.5 angstrom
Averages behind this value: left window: 18.5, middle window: 18.2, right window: 18.8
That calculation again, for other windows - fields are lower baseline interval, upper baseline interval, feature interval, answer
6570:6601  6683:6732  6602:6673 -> -1.4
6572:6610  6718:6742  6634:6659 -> -0.3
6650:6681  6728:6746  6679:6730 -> 0.1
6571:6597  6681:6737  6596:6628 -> -0.5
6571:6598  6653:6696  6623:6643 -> -0.5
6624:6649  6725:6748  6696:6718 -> 0.4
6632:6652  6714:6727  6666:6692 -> -0.5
